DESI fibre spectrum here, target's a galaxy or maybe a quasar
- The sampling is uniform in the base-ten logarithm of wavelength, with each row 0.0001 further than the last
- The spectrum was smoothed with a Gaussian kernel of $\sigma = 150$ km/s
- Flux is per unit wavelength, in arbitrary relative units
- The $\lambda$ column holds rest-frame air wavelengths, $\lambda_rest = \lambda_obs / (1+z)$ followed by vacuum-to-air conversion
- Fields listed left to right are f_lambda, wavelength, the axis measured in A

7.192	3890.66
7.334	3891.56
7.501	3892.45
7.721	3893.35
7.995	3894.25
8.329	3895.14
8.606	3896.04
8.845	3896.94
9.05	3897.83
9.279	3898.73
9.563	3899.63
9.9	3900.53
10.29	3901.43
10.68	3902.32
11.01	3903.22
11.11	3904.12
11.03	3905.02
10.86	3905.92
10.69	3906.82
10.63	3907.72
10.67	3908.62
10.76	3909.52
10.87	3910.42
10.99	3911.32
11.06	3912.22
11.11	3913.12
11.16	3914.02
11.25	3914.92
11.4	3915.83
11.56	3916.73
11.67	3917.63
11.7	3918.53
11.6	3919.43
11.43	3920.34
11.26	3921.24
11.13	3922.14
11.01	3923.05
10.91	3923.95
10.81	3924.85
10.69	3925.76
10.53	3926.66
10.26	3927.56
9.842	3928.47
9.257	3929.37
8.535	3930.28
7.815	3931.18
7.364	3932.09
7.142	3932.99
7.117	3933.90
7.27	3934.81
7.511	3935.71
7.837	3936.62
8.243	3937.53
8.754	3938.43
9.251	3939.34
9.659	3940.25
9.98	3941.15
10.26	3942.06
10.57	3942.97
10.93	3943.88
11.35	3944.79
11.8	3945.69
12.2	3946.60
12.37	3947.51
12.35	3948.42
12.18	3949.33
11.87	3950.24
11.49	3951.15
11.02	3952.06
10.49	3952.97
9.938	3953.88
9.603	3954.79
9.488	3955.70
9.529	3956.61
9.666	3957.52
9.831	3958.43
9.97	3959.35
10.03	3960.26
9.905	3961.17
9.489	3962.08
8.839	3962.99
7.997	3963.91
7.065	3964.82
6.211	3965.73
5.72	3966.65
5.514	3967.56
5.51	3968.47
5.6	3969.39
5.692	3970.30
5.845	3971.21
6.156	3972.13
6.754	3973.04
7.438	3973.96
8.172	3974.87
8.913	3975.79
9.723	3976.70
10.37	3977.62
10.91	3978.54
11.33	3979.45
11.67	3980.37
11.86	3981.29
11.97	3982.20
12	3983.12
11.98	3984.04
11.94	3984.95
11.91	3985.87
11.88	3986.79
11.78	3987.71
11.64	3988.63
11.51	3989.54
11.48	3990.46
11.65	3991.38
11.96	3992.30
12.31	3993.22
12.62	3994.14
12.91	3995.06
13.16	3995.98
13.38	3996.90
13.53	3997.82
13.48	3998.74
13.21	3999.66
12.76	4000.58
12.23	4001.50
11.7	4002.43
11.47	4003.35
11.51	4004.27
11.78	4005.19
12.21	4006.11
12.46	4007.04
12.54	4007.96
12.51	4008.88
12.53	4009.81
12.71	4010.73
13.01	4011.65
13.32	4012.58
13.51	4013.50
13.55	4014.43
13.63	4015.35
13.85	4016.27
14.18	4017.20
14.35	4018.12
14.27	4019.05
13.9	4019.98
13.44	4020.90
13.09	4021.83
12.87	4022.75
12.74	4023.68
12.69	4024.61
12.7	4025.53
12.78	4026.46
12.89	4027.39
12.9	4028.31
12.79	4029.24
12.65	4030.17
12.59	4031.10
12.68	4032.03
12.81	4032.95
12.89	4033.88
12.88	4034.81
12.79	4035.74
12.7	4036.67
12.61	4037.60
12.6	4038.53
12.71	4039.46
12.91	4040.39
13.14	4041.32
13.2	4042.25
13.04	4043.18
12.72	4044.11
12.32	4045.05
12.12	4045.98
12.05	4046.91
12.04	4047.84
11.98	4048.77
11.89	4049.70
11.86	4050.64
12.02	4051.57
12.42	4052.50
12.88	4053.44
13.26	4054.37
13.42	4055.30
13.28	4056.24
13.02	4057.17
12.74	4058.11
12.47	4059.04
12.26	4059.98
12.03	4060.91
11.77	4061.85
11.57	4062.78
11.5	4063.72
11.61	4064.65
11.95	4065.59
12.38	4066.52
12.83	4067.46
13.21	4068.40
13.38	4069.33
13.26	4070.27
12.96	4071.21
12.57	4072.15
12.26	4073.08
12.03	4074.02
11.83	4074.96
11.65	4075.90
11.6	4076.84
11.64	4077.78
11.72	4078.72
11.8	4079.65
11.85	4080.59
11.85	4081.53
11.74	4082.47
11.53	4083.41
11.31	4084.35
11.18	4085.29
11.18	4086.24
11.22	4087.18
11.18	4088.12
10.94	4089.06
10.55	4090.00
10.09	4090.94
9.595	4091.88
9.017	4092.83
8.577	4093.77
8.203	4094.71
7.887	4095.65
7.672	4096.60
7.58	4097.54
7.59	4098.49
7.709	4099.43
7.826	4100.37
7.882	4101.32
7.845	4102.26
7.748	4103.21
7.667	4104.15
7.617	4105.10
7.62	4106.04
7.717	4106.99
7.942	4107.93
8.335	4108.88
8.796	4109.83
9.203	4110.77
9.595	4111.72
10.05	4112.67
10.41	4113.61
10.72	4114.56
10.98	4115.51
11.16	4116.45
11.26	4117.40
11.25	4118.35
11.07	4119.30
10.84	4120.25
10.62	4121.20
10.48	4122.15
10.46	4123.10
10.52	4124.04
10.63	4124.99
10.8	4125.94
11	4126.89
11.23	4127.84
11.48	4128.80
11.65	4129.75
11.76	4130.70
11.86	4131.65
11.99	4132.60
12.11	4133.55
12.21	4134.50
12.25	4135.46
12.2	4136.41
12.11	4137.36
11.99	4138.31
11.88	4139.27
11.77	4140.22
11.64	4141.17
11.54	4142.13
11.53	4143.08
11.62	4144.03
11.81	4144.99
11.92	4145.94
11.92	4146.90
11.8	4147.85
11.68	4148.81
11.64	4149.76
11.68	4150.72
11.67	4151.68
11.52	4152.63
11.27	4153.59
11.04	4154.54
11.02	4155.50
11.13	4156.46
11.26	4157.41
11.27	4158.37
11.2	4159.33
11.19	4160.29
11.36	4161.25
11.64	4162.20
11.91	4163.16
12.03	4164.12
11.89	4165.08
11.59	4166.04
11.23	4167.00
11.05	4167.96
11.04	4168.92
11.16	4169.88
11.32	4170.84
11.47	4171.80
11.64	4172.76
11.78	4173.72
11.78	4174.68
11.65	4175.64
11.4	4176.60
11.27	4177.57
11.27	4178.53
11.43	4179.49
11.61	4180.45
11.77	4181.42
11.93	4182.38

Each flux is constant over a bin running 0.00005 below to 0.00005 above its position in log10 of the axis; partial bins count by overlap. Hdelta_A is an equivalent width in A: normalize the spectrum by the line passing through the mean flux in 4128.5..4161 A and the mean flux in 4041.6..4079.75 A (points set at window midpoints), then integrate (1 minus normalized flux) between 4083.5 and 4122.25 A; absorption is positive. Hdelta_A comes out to 8.3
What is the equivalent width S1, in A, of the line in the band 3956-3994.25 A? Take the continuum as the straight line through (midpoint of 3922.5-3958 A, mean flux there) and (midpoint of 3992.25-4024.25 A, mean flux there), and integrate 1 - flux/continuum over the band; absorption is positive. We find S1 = 6.5 A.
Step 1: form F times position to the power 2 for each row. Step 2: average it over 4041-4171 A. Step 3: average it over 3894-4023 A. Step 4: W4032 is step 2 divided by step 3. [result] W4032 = 1.12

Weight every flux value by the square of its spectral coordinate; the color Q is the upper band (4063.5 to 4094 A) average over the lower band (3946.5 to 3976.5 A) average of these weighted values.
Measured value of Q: 1.4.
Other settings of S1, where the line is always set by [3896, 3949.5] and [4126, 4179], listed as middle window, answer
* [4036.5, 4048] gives -1.8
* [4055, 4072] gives -2.2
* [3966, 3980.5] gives 3.9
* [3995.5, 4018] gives -4.5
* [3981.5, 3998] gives -2.4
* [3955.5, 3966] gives 1.4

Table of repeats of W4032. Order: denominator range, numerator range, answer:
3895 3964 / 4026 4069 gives 1.31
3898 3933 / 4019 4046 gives 1.30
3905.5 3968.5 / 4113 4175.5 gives 1.27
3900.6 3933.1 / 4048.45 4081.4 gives 1.25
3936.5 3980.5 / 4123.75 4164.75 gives 1.37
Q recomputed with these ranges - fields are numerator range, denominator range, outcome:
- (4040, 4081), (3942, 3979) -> 1.41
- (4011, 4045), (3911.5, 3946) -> 1.37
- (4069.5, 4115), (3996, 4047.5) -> 0.80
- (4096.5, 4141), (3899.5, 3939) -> 1.11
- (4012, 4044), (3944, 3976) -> 1.50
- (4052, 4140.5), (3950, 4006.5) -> 1.12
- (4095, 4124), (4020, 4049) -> 0.74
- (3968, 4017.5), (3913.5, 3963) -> 1.15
